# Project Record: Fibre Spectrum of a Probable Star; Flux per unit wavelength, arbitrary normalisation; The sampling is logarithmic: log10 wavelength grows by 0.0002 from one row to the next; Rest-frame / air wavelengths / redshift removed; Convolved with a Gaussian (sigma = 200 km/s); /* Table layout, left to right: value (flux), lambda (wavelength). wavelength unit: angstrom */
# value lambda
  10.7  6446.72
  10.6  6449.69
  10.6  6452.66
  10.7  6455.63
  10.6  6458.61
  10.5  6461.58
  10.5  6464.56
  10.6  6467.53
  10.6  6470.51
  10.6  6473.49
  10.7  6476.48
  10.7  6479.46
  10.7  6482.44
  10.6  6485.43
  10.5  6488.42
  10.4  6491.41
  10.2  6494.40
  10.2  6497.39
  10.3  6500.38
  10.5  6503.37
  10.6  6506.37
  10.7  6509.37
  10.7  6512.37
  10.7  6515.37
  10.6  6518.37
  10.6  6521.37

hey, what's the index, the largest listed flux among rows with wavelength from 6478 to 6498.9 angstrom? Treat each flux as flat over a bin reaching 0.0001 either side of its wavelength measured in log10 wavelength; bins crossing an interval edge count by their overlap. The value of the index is 10.7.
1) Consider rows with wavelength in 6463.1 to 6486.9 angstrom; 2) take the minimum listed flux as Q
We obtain 10.5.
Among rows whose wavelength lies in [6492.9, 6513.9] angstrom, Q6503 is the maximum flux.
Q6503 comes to 10.7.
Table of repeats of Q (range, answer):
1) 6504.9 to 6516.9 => 10.6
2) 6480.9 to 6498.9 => 10.2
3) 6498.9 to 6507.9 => 10.3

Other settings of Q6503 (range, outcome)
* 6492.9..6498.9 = 10.2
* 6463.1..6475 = 10.6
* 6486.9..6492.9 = 10.5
